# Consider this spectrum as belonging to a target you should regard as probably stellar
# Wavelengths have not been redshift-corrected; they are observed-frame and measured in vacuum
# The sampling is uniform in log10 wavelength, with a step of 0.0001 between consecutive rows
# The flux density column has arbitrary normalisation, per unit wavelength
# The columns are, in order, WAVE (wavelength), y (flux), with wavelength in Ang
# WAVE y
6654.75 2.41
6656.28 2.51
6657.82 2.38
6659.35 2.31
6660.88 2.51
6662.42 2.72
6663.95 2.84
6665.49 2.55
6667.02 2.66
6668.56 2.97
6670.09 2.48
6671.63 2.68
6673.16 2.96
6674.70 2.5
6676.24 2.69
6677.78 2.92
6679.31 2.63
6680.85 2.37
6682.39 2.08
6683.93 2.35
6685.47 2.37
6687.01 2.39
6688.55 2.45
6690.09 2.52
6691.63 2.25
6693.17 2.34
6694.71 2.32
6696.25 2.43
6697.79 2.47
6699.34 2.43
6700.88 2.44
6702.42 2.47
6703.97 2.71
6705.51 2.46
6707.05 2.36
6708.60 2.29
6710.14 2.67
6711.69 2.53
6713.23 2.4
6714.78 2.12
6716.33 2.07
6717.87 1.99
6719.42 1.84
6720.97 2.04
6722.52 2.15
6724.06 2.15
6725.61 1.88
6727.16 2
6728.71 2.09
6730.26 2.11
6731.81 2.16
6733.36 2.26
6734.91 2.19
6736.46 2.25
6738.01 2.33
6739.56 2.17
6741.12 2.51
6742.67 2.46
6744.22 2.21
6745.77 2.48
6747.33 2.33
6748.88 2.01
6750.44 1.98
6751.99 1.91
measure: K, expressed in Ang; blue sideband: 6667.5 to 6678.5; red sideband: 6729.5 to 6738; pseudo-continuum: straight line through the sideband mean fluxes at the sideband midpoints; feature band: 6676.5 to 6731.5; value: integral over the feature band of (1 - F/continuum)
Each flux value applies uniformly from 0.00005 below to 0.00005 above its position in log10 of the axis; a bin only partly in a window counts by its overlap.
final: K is 3.3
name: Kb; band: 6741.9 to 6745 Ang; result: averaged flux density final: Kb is 2.34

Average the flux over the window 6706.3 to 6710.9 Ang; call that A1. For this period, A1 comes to 2.44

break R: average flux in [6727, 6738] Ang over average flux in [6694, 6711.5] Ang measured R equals 0.9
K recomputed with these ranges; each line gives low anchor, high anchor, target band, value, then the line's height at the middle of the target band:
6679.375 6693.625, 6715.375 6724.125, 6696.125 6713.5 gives -2.4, 2.18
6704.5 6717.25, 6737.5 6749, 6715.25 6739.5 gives 2.5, 2.35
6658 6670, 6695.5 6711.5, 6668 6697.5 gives 0.6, 2.56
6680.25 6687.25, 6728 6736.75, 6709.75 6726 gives 0.4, 2.21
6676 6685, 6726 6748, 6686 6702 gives 0.2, 2.43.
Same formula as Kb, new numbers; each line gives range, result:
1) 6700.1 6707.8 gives 2.49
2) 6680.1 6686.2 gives 2.29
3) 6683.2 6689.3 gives 2.39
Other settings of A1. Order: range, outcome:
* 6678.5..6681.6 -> 2.51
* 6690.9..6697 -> 2.34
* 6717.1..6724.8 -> 2.03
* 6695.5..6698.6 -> 2.45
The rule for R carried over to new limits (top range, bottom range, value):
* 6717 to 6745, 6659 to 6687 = 0.83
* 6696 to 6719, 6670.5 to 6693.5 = 0.95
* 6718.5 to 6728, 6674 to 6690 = 0.81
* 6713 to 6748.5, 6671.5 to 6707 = 0.88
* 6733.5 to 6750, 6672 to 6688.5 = 0.90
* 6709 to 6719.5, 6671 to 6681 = 0.84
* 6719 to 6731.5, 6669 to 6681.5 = 0.77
